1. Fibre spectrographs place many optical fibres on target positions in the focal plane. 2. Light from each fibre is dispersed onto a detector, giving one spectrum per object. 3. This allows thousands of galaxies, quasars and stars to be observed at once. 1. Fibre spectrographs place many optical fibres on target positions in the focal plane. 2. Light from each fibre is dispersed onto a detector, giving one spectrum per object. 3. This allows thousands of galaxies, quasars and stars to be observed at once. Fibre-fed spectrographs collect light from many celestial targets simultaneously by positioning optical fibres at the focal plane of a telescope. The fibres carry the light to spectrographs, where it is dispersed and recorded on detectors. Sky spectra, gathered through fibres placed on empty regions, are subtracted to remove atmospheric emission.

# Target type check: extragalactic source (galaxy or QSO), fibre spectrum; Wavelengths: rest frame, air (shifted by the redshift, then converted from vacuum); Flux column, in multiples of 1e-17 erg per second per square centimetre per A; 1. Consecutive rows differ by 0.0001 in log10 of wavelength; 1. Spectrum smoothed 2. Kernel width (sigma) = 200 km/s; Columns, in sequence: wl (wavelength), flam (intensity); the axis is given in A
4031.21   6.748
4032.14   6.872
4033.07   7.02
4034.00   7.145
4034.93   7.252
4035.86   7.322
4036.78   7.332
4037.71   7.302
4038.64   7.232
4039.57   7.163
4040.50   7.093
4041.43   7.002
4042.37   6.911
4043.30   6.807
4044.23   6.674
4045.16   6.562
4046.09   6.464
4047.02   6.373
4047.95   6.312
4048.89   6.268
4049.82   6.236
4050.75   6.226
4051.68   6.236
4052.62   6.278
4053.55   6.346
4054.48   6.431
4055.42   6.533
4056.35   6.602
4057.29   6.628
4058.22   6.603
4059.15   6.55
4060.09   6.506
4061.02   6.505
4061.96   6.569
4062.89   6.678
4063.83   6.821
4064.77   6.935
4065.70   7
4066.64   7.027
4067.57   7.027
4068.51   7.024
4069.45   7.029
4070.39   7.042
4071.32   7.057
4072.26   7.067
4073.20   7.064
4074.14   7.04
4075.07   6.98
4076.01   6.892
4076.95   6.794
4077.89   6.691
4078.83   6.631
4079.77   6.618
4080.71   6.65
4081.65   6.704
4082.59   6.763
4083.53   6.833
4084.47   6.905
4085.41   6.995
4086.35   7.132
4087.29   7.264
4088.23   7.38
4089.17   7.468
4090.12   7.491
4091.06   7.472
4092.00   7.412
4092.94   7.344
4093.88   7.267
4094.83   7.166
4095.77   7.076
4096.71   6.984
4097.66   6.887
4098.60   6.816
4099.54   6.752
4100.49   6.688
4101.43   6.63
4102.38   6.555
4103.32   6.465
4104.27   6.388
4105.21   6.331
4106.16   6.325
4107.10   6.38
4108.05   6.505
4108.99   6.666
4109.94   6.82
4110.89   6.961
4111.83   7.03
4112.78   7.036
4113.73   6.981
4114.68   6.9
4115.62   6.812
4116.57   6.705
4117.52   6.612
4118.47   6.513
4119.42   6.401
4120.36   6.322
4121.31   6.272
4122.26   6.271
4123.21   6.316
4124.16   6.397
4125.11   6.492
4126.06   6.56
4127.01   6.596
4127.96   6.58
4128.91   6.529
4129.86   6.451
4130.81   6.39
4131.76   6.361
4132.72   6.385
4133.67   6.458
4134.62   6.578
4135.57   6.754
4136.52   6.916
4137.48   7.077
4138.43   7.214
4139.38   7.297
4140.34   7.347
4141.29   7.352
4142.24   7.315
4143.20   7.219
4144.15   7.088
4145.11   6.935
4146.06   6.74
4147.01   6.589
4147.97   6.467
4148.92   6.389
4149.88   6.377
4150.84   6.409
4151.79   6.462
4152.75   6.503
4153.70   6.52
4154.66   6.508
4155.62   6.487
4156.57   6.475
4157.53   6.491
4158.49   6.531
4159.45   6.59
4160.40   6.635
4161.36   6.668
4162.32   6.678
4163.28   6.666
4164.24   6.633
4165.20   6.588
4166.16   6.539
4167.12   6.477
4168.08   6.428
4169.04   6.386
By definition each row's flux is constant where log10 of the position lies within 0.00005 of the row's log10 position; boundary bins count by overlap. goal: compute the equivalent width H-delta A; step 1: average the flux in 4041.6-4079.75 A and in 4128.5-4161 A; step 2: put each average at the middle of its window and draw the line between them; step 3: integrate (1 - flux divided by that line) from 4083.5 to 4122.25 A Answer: -0.9 A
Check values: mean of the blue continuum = 6.69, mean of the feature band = 6.85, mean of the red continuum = 6.7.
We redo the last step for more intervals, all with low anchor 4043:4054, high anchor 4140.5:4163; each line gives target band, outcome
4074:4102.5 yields -2.1 A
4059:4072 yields -0.8 A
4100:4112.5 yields -0.1 A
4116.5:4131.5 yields 0.3 A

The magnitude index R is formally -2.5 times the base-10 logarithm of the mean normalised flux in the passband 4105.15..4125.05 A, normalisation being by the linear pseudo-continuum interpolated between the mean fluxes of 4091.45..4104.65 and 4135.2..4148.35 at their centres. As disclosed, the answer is 0.06 mag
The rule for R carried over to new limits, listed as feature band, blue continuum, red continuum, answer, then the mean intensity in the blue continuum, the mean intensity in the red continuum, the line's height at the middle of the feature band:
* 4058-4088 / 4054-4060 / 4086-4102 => -0.010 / 6.55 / 7.13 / 6.8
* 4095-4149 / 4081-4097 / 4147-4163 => 0.020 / 7.15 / 6.51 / 6.83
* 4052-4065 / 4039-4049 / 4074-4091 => 0.041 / 6.71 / 6.97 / 6.81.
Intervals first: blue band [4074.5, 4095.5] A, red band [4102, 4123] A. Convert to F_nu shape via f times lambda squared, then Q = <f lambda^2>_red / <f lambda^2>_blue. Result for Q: 1.0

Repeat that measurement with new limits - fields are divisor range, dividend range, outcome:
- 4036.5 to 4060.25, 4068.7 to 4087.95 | 1.06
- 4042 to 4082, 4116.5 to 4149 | 1.04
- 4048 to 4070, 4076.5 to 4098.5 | 1.08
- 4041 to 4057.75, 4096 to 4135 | 1.05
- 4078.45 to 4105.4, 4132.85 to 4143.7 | 1.04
